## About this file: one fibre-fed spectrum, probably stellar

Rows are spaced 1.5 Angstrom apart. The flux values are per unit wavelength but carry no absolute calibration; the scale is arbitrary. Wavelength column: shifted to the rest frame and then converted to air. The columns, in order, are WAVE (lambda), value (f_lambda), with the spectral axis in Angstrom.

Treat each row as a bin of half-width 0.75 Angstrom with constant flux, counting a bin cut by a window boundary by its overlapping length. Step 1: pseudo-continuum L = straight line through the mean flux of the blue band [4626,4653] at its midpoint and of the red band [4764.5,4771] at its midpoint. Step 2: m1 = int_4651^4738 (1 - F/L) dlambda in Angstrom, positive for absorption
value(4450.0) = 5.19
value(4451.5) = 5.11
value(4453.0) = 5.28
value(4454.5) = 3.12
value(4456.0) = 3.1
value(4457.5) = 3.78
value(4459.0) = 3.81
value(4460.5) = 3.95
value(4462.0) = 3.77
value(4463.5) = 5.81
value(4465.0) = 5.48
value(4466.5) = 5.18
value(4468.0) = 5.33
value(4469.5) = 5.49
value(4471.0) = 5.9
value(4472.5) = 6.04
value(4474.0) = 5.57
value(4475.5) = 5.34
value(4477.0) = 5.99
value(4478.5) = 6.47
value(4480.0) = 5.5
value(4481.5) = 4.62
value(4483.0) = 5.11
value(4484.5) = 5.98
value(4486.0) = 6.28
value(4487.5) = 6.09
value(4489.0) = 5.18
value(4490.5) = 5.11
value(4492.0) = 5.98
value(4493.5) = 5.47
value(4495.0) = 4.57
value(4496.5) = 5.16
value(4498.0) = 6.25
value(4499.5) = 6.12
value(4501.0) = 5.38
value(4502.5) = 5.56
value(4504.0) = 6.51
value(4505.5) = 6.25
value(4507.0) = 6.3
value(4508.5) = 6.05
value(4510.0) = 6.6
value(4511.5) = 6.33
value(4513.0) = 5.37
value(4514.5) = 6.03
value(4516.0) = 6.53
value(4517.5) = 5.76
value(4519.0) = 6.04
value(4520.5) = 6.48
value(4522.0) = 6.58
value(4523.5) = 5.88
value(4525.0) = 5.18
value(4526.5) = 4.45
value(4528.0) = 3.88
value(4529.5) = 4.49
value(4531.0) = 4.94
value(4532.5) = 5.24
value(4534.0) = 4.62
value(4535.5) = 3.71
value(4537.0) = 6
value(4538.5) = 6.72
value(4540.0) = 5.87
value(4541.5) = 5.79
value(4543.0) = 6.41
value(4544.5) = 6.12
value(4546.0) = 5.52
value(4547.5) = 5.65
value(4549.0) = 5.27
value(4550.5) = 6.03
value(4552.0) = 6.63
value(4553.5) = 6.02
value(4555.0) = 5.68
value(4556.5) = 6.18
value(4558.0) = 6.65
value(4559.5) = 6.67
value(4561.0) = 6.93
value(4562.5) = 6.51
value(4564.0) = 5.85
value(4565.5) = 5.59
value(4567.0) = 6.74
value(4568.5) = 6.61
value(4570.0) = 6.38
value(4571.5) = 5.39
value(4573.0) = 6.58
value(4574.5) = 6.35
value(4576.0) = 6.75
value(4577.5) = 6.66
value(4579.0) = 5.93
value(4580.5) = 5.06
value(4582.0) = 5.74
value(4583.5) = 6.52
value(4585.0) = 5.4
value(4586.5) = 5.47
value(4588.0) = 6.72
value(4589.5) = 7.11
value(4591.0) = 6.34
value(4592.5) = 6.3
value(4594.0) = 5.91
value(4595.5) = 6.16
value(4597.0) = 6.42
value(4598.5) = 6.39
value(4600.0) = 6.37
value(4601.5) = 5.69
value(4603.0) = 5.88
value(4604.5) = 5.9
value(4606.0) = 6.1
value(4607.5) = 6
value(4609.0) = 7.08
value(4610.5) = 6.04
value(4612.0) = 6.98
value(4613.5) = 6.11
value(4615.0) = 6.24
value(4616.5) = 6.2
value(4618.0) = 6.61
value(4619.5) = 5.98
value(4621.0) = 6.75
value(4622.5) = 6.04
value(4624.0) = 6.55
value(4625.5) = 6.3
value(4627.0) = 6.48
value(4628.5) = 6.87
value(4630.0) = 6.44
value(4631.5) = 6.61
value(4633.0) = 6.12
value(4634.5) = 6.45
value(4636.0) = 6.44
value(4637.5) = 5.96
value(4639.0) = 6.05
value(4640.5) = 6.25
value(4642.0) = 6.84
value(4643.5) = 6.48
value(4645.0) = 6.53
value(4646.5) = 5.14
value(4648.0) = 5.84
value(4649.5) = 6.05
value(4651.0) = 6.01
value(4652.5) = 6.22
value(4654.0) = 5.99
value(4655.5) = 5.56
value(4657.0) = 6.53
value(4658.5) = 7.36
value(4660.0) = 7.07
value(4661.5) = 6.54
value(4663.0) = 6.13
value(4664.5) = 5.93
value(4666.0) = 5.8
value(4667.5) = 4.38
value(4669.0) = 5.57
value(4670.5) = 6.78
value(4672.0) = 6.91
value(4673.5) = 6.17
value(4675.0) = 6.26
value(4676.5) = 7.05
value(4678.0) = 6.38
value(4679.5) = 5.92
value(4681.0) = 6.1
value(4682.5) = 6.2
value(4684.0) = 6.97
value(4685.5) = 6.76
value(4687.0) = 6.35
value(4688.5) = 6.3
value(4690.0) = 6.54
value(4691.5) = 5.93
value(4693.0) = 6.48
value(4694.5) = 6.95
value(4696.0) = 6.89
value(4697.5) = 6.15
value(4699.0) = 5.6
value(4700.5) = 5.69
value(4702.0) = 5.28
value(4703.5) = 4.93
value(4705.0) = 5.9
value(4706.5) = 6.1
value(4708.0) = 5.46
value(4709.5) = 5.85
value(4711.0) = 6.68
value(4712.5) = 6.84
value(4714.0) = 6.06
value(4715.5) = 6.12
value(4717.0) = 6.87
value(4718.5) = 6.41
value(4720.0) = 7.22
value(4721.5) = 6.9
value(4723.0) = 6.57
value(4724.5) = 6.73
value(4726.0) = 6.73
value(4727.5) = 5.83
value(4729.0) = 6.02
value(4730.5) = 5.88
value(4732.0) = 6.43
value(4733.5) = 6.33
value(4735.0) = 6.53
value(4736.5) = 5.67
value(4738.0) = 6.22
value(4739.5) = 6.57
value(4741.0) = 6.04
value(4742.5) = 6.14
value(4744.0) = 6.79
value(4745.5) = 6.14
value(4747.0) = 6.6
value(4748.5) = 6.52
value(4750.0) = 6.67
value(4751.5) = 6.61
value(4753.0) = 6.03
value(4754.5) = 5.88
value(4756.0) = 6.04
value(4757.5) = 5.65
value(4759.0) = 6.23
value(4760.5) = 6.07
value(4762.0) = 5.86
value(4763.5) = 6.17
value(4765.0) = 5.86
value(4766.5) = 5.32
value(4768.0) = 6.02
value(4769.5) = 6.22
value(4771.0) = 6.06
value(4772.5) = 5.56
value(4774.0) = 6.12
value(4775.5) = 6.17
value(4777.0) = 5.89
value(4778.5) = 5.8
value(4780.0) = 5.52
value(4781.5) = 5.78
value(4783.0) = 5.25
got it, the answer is -2.3 Angstrom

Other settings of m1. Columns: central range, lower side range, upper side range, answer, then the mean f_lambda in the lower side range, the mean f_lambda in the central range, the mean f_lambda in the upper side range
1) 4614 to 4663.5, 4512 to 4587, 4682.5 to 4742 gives -1.91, 5.86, 6.32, 6.27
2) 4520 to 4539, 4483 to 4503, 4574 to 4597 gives 2.02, 5.61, 5.21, 6.17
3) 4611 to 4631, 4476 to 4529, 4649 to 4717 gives -1.27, 5.74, 6.42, 6.2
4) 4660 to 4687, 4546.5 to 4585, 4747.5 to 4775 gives -0.68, 6.16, 6.25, 6.06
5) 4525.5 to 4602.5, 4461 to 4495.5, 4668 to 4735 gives -1.69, 5.49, 5.93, 6.29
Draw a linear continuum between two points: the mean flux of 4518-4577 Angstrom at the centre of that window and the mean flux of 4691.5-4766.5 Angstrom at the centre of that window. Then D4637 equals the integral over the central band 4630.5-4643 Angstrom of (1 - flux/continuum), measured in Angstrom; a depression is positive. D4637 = -0.6 Angstrom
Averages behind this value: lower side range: 5.86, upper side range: 6.22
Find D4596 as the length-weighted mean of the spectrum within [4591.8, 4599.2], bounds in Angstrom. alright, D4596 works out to 6.23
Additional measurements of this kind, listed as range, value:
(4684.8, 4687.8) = 6.55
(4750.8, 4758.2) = 6.04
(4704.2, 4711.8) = 6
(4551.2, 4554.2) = 6.33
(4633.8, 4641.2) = 6.23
